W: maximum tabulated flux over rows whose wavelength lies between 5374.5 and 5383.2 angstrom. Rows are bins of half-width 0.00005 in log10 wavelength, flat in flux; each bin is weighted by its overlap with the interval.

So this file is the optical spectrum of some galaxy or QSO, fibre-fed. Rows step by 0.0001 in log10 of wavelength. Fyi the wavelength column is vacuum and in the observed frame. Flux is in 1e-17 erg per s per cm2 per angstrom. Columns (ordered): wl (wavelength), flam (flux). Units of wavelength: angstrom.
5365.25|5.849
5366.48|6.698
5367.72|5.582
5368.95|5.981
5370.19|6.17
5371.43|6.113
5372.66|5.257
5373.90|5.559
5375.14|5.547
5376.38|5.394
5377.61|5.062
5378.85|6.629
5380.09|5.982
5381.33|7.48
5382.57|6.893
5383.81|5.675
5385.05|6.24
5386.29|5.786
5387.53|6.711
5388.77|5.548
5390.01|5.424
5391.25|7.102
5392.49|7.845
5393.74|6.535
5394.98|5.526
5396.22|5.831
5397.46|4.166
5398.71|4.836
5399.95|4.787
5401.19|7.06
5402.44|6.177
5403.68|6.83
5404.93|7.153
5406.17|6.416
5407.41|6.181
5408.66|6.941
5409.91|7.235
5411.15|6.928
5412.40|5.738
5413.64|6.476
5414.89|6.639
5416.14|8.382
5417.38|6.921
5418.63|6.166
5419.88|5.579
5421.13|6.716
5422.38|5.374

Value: 7.48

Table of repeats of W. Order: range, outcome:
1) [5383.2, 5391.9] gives 7.102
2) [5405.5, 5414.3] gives 7.235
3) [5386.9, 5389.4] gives 6.711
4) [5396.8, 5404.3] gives 7.06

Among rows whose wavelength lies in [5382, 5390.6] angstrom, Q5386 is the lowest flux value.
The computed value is 5.424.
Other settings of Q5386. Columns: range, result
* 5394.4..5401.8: 4.166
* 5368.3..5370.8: 5.981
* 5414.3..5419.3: 6.166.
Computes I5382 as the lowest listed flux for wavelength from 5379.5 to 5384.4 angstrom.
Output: 5.675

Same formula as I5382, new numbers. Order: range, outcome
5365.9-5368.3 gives 5.582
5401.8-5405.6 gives 6.177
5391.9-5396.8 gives 5.526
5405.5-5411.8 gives 6.181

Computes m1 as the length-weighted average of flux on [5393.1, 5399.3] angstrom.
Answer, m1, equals 5.38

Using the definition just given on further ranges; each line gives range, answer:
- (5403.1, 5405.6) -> 6.98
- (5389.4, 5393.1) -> 6.8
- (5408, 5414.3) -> 6.66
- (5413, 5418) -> 7.11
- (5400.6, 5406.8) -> 6.73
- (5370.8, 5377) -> 5.58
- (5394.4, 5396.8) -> 5.68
